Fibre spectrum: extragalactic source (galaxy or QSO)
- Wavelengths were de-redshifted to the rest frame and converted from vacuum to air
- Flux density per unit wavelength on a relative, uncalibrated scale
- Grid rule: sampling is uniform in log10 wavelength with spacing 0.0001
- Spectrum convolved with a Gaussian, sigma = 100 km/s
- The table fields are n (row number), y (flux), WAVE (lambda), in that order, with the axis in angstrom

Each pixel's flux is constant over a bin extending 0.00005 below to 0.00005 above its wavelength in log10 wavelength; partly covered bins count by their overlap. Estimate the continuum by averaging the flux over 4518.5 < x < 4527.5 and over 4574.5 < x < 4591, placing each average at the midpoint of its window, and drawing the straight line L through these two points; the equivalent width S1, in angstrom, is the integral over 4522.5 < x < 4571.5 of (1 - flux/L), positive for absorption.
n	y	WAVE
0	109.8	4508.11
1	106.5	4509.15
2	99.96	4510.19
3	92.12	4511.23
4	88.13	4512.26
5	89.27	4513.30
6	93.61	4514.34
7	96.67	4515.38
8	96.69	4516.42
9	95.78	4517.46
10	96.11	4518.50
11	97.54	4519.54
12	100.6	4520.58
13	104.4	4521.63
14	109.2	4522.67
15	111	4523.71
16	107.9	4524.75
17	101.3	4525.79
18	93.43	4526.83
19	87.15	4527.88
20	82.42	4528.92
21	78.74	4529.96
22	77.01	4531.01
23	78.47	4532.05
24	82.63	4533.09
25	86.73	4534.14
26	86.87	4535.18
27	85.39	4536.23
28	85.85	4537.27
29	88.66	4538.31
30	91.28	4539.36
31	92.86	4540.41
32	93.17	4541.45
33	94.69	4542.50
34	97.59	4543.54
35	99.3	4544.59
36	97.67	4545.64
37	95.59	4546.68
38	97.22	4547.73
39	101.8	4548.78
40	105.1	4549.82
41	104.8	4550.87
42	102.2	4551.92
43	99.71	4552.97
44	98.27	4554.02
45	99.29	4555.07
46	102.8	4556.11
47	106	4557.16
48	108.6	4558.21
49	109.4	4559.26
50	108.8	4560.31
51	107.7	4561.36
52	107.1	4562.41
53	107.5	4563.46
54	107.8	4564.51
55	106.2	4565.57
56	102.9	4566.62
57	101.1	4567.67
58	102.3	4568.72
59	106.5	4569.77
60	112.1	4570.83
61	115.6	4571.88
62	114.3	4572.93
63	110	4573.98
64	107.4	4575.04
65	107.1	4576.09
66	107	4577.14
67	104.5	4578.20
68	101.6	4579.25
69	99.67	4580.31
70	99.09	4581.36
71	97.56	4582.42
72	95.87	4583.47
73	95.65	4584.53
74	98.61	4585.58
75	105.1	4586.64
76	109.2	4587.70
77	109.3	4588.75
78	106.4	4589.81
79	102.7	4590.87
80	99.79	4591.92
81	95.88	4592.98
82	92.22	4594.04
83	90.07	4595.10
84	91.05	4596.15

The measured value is 2.2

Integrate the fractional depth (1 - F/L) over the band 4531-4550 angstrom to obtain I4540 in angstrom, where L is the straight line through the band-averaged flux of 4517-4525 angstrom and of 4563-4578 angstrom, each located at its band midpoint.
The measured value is 2.4 angstrom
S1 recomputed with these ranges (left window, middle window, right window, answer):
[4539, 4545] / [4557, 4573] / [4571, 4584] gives -1.0 angstrom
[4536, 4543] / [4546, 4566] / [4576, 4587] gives -2.0 angstrom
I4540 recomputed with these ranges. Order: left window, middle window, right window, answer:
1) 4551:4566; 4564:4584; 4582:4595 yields -0.50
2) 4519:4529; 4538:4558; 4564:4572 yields 0.96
